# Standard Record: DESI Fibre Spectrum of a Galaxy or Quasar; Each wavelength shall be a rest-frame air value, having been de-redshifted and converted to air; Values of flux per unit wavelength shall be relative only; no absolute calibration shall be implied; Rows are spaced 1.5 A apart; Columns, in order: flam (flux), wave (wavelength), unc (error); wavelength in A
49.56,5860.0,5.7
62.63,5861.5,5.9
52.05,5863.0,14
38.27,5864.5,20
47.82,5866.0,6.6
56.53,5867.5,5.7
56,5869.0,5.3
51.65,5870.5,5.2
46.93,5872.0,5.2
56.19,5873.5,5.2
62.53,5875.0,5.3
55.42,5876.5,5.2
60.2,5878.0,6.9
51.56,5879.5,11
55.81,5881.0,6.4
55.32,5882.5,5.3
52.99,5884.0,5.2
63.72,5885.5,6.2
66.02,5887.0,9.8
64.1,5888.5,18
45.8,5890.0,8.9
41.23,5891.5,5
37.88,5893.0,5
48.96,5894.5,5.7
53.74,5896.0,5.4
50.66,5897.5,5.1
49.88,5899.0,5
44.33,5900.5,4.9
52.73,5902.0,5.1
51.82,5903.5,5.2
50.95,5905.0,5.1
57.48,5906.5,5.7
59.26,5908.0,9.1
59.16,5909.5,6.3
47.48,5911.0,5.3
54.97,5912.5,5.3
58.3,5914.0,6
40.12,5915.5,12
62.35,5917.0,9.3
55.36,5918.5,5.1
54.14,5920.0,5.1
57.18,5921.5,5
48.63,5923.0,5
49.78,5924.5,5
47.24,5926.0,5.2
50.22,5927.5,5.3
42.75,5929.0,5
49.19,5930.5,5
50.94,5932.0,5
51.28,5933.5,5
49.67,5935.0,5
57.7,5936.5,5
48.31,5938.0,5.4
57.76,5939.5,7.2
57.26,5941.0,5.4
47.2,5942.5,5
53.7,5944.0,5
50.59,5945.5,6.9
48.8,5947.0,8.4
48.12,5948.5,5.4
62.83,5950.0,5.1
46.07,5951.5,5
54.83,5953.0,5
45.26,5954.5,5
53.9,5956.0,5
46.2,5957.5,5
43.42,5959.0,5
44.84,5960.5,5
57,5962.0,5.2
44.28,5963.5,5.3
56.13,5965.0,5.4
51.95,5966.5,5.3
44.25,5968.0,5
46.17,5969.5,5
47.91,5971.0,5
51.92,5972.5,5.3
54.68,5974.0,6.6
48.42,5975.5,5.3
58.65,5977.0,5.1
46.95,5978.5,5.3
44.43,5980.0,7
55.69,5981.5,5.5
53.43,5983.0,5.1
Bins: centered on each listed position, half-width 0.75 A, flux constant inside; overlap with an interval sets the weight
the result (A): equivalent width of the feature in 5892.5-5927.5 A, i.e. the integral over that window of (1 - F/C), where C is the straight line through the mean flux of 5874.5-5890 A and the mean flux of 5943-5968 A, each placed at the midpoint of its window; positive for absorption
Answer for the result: 2.0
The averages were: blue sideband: 58.1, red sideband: 50.3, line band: 51.9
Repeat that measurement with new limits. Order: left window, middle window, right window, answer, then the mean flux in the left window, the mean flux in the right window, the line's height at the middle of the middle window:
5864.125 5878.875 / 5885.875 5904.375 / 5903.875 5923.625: 1.05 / 53.5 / 54.2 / 53.9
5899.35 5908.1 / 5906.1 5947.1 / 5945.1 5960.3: -1.08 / 52.1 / 49.8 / 51.1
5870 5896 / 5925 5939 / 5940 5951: 0.81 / 53.9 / 52.6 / 52.9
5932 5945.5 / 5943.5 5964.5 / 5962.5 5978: 0.64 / 52.6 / 50.5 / 51.6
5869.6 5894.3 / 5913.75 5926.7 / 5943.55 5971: -0.11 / 54.1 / 49.8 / 51.9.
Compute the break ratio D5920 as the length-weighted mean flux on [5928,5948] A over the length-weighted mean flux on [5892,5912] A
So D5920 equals 1.0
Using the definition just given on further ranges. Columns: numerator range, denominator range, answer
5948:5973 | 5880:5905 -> 0.95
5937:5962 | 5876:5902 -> 0.96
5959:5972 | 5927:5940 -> 0.96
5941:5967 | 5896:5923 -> 0.95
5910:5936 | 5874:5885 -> 0.91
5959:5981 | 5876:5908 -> 0.94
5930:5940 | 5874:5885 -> 0.92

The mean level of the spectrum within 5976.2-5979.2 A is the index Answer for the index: 52.8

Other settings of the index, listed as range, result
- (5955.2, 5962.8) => 49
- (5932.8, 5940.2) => 52.9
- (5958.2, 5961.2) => 44.2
